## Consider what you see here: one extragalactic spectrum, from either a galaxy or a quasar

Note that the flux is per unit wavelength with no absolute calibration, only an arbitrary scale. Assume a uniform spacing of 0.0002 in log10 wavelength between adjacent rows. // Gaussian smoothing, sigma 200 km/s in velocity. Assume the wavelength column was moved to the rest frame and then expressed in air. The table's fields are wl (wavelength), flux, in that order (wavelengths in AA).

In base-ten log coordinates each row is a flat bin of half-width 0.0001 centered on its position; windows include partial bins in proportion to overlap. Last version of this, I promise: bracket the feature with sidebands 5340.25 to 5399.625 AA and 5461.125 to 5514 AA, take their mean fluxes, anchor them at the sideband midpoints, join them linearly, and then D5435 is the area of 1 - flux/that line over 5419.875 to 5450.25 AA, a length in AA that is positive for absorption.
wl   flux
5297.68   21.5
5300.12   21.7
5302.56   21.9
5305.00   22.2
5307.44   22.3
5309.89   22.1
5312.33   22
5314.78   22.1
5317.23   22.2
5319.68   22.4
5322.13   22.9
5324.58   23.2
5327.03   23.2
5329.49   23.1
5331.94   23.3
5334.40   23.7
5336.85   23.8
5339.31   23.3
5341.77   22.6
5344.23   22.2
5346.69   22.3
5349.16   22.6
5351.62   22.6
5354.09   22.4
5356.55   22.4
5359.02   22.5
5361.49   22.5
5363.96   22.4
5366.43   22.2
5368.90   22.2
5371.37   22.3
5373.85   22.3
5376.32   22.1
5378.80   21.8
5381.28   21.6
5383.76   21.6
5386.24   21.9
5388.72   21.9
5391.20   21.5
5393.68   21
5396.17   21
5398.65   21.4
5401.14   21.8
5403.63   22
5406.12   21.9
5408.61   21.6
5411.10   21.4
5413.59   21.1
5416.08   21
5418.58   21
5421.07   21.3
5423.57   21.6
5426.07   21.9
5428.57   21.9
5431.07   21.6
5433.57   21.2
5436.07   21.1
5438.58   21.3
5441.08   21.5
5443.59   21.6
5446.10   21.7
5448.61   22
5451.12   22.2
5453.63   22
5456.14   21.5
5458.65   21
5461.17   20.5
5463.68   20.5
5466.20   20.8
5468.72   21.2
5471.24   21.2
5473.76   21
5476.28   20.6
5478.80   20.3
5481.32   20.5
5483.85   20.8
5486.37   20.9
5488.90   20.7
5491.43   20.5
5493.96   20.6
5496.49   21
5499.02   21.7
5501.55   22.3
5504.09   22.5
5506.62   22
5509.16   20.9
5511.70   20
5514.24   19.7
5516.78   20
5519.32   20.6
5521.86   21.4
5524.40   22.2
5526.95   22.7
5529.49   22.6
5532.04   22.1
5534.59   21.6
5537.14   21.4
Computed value -0.2 AA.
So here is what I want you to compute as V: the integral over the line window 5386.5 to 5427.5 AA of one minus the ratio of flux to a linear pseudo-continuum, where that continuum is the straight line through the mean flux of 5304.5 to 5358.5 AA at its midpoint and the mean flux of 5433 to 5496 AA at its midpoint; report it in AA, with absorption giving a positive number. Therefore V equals 0.6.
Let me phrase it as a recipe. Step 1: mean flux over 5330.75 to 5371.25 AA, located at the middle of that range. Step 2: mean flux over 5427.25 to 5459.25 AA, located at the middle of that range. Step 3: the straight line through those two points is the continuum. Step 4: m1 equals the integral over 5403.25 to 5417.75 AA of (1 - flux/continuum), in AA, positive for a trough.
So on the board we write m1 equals 0.35 AA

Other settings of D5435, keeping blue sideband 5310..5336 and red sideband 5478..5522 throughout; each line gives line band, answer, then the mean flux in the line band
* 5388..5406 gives 0.4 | 21.5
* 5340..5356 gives 0.0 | 22.5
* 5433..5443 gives 0.1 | 21.3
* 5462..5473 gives 0.2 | 20.9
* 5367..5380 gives 0.1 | 22.1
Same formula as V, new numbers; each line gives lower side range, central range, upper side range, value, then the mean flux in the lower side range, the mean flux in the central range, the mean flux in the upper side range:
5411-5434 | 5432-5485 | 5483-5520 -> 0.1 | 21.4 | 21.2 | 21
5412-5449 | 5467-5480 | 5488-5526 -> 0.2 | 21.4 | 20.9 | 21.1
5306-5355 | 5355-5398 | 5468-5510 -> 0.6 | 22.7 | 22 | 21.1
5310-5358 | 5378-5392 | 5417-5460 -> 0.3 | 22.7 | 21.7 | 21.5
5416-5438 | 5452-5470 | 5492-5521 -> 0.1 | 21.4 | 21.1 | 21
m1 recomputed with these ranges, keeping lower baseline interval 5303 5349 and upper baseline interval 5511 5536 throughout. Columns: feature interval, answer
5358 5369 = 0.03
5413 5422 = 0.40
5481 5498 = 0.65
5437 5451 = 0.14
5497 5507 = -0.27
